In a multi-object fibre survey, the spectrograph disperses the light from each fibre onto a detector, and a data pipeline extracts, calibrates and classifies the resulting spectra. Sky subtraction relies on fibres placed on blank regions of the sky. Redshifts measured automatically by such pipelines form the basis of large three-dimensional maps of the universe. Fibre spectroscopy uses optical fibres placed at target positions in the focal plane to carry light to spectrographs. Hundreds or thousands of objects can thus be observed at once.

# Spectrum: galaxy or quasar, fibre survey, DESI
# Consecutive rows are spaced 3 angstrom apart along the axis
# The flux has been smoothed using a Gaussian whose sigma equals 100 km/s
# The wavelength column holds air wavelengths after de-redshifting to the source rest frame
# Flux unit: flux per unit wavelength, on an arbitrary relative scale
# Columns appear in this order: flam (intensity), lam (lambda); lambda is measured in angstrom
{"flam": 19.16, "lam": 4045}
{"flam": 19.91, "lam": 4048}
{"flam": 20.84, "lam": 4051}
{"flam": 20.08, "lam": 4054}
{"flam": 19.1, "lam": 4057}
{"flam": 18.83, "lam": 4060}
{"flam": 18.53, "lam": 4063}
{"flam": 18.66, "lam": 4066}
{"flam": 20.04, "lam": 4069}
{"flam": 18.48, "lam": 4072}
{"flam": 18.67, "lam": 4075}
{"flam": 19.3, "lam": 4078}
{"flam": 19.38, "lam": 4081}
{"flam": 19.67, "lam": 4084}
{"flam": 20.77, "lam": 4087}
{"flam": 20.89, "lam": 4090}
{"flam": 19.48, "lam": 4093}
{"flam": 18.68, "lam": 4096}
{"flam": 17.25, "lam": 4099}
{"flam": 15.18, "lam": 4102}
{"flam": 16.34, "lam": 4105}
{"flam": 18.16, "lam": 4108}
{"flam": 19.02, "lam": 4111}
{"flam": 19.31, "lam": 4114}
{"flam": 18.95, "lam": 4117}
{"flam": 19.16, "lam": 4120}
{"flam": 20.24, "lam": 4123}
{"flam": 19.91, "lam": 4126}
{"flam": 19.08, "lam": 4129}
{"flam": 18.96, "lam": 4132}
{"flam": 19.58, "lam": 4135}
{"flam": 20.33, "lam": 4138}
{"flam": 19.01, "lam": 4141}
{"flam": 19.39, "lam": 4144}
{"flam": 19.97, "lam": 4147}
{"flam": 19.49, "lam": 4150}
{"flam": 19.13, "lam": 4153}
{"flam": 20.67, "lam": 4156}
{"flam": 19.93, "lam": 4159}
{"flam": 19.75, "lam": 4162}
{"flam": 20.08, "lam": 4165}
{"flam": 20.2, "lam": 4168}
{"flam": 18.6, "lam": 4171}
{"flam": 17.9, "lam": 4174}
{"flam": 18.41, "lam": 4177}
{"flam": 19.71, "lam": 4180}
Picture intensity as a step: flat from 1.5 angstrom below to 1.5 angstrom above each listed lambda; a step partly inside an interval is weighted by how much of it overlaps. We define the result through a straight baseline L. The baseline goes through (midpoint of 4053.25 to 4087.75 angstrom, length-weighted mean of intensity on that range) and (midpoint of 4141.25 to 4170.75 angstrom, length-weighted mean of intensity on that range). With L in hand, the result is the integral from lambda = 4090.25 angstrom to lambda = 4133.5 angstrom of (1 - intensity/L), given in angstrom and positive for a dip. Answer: 1.9 angstrom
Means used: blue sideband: 19.2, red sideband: 19.8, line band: 18.6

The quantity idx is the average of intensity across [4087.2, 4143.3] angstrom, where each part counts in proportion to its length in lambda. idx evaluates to 18.9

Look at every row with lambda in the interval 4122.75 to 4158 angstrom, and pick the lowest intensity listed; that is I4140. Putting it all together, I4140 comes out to 18.96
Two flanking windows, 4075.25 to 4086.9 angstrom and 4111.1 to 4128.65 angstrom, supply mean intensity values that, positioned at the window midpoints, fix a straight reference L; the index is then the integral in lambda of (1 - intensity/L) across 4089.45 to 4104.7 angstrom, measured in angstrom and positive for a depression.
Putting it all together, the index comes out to 1.2 angstrom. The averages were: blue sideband 19.5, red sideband 19.4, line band 18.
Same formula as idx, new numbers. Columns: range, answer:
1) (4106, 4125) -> 19.1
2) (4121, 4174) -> 19.6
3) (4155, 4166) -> 20.1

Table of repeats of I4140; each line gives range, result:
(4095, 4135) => 15.18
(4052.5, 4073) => 18.48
